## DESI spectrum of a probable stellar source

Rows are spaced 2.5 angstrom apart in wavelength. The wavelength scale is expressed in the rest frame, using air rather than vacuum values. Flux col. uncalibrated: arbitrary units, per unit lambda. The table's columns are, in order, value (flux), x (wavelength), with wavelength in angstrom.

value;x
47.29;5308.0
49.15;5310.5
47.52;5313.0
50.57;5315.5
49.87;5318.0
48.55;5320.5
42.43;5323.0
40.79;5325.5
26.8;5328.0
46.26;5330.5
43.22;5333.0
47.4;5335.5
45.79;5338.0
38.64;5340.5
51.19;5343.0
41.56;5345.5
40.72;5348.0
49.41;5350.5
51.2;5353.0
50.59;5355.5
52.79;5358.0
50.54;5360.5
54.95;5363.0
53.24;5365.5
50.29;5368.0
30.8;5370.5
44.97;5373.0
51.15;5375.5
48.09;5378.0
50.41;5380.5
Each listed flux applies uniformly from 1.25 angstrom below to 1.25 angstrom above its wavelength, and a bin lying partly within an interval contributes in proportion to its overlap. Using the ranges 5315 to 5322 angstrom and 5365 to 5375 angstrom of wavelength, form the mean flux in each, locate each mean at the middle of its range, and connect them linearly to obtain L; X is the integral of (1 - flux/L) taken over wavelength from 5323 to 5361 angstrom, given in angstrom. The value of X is 1.7 angstrom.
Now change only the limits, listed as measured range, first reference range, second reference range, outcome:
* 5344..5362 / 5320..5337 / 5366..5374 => -2.4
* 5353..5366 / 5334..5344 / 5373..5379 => -1.4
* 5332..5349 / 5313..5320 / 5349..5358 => 2.0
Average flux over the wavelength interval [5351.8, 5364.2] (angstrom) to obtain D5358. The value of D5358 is 52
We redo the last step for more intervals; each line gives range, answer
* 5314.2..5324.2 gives 47.9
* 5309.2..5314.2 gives 48.3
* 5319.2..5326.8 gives 43.8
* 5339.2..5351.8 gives 44.3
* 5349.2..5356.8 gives 50.4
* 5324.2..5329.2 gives 34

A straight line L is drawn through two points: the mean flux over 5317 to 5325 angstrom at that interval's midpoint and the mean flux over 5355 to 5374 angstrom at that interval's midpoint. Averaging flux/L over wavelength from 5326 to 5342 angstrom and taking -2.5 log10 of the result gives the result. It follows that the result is 0.13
